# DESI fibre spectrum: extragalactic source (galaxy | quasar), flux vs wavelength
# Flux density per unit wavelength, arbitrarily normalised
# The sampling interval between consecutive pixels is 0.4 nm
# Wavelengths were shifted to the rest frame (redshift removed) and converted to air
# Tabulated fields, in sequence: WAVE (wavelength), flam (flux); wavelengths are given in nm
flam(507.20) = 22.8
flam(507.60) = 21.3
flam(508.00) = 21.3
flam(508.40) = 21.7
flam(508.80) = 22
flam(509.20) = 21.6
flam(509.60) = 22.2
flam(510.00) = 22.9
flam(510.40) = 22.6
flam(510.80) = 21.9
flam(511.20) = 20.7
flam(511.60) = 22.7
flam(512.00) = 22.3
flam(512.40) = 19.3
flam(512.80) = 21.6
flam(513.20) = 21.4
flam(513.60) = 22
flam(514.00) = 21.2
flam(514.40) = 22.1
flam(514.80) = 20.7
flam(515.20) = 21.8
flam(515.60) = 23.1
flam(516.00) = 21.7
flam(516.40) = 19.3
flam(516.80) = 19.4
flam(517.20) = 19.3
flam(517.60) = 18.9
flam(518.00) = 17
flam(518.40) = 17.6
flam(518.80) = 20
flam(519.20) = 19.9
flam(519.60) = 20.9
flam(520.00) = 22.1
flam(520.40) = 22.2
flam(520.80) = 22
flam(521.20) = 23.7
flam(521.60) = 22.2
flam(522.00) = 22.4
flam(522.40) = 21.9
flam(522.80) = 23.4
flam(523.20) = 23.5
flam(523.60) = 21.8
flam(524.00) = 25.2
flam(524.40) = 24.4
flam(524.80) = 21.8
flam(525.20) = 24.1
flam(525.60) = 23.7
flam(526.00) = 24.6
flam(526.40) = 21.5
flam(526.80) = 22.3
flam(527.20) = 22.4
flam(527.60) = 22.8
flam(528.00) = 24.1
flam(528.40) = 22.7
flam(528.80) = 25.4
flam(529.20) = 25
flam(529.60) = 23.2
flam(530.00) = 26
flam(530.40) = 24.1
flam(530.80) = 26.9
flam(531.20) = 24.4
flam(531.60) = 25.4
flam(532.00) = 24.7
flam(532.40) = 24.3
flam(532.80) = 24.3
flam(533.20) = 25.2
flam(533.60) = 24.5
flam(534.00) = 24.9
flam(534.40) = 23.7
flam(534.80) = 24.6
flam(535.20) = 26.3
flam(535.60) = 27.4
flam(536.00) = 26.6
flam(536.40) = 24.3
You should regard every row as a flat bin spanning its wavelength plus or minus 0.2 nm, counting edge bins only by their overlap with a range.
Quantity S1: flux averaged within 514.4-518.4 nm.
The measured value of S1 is 20.1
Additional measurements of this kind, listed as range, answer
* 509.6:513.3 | 21.7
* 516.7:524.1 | 21.2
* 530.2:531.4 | 25.1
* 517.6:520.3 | 19.6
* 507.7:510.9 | 22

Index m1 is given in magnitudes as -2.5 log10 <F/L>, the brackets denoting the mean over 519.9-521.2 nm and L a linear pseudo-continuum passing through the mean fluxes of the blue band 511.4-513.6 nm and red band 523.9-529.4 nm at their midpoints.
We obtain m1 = 0.02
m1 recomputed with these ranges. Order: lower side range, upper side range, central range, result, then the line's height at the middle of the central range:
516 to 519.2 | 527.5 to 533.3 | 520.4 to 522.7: -0.09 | 20.7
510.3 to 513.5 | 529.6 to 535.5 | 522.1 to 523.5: 0.02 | 23.3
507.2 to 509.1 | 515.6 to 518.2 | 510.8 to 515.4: -0.05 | 20.5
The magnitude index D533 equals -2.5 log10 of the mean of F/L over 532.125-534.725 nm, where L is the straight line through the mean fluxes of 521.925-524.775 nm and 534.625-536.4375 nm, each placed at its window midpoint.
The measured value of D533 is 0.04 mag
